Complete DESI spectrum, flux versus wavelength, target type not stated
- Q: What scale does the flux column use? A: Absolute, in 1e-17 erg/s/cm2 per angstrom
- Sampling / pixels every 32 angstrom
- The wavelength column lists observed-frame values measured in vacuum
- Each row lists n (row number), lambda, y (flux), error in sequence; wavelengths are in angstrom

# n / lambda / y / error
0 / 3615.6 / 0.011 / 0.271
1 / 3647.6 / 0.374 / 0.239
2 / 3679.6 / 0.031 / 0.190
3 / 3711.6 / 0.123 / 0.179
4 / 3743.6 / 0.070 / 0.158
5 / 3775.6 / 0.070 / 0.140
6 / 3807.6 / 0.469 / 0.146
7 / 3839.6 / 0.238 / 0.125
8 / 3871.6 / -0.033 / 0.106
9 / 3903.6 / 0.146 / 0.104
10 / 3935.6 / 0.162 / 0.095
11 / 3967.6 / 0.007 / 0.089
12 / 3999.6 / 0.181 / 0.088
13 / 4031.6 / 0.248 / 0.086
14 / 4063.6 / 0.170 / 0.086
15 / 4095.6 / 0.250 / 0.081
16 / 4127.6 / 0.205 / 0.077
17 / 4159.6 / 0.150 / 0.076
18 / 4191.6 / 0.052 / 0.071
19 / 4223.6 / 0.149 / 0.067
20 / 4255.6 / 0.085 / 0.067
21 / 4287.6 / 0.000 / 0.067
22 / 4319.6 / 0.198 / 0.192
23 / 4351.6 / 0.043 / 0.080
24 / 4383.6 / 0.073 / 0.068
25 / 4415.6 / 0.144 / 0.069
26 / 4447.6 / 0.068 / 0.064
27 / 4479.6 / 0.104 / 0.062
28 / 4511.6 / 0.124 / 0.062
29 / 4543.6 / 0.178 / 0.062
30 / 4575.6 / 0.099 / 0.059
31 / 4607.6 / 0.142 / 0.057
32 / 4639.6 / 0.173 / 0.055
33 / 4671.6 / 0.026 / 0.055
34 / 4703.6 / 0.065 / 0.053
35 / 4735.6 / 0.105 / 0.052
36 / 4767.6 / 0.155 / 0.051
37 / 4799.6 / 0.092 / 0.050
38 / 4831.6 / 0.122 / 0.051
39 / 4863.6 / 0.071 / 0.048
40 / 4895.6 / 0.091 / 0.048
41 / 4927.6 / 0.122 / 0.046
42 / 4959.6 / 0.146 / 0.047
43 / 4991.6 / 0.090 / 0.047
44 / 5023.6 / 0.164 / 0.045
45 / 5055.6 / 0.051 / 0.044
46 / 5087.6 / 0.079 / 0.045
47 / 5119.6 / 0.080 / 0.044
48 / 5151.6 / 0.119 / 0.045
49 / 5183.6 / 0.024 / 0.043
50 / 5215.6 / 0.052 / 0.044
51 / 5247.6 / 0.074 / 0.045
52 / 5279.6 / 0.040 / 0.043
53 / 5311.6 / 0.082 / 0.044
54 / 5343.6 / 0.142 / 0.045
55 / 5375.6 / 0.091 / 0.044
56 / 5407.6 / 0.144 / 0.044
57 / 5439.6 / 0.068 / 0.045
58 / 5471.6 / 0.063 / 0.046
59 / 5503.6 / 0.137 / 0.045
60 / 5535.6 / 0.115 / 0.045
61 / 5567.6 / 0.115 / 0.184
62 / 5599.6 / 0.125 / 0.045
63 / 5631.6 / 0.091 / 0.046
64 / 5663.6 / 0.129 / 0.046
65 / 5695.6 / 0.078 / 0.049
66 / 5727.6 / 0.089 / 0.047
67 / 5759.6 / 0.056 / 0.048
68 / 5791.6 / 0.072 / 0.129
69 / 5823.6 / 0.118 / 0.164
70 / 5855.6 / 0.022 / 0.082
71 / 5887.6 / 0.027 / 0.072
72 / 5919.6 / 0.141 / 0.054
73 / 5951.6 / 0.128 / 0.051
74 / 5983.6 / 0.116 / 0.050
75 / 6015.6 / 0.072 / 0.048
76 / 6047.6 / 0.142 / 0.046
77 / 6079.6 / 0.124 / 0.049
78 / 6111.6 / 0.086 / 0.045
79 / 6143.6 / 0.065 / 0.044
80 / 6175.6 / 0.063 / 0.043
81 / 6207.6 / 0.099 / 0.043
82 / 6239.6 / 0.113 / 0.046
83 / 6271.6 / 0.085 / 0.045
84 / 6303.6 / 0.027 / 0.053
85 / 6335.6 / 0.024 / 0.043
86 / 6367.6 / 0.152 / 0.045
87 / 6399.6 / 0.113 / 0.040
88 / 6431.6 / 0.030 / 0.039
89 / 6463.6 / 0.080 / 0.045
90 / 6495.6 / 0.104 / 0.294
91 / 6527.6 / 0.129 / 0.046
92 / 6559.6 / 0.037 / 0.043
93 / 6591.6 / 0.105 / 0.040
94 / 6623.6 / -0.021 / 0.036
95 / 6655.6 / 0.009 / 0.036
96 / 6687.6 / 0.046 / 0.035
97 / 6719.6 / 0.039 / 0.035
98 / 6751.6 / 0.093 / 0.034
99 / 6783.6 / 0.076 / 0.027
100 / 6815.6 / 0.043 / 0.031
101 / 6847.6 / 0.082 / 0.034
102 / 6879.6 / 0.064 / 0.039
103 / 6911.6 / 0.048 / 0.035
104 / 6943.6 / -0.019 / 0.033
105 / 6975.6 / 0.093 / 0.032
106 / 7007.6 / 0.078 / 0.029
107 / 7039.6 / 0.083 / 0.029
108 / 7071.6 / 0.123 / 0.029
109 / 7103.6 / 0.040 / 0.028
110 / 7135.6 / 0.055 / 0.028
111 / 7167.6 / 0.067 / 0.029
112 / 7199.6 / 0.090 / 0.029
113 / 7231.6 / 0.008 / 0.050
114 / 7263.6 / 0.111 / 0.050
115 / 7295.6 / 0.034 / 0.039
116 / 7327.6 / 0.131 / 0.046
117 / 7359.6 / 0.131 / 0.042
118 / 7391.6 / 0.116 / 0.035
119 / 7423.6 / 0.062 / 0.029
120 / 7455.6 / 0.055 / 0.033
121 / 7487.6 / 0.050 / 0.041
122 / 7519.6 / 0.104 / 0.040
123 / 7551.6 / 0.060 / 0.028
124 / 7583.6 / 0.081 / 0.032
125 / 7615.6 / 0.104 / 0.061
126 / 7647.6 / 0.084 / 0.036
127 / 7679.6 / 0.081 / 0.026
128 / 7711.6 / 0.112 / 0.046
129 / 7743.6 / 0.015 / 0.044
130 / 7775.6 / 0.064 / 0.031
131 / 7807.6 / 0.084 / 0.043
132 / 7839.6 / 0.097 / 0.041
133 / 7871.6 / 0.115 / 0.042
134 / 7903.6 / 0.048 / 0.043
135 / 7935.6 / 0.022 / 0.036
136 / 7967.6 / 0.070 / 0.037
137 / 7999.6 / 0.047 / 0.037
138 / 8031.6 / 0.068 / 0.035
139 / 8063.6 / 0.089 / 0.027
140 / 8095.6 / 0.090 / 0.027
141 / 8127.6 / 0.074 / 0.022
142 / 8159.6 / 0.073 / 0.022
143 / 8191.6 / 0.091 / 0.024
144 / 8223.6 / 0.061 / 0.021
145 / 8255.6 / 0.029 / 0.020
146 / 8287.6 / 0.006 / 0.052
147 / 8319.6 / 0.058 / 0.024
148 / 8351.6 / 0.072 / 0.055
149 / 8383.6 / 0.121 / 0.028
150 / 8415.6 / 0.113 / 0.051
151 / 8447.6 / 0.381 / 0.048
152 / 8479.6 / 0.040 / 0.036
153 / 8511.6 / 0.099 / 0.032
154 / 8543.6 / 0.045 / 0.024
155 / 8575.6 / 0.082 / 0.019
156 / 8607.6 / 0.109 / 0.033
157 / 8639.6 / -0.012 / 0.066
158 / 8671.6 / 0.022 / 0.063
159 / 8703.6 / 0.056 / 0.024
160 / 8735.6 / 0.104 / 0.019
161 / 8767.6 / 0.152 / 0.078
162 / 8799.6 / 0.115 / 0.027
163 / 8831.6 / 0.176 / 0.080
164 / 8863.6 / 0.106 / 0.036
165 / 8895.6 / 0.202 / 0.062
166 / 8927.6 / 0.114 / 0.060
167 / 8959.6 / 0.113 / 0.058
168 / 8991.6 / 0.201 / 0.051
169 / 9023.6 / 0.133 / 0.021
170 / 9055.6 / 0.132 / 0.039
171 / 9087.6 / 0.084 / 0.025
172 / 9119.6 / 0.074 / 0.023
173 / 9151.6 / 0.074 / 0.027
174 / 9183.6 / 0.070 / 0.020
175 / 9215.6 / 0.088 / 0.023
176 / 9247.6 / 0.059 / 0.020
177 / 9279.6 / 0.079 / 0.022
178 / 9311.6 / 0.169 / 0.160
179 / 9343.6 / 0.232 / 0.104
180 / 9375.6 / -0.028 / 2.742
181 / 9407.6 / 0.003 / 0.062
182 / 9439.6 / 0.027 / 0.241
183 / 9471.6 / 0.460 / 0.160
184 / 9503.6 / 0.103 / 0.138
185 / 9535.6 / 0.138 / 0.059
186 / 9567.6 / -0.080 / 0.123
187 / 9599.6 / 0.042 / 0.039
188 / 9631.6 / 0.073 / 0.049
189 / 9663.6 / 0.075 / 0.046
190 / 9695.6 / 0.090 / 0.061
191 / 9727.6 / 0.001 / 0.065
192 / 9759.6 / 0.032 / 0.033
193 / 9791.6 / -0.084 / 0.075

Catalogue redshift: 1.26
